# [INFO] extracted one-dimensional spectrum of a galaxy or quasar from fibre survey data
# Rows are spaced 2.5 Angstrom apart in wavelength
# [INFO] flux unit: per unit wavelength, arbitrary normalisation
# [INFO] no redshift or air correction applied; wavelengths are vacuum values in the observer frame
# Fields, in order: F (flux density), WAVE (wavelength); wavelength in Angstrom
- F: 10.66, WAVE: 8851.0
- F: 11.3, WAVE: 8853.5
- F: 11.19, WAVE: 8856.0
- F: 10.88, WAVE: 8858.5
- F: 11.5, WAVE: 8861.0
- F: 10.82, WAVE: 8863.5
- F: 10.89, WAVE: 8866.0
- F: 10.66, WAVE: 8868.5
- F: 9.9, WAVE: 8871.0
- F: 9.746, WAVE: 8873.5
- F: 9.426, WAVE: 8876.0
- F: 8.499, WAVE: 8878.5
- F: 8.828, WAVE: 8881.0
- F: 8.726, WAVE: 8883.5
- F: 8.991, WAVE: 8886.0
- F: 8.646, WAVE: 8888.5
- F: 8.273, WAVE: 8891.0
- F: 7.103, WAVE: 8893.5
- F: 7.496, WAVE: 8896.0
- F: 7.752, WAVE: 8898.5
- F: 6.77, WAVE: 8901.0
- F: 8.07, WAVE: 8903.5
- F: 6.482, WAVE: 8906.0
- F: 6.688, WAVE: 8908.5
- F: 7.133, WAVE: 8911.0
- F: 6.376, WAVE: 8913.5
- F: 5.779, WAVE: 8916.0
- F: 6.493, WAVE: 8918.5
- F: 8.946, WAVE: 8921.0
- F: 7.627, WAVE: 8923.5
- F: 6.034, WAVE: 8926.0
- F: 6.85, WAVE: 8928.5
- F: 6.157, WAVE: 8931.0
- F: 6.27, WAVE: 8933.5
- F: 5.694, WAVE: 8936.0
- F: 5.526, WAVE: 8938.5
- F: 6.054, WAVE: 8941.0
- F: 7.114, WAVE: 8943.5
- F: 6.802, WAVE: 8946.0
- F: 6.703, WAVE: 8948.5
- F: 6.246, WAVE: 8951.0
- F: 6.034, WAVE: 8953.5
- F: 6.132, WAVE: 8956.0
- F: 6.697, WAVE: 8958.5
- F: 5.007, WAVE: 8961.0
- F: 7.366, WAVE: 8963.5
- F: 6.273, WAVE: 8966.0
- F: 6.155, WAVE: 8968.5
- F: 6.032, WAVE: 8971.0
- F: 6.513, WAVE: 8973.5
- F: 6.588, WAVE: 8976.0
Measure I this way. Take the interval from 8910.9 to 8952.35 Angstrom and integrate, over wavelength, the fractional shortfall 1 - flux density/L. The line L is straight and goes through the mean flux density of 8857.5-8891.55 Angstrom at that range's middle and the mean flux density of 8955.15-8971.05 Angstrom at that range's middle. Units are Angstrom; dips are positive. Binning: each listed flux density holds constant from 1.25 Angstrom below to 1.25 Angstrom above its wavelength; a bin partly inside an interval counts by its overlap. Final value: 5.0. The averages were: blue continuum 9.72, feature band 6.56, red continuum 6.26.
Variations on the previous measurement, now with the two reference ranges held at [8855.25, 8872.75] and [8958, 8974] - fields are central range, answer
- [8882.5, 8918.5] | 7.0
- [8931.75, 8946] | 2.4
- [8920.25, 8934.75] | 2.0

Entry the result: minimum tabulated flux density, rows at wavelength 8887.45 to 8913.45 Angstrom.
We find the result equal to 6.482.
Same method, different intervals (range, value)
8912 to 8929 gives 5.779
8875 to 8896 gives 7.103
